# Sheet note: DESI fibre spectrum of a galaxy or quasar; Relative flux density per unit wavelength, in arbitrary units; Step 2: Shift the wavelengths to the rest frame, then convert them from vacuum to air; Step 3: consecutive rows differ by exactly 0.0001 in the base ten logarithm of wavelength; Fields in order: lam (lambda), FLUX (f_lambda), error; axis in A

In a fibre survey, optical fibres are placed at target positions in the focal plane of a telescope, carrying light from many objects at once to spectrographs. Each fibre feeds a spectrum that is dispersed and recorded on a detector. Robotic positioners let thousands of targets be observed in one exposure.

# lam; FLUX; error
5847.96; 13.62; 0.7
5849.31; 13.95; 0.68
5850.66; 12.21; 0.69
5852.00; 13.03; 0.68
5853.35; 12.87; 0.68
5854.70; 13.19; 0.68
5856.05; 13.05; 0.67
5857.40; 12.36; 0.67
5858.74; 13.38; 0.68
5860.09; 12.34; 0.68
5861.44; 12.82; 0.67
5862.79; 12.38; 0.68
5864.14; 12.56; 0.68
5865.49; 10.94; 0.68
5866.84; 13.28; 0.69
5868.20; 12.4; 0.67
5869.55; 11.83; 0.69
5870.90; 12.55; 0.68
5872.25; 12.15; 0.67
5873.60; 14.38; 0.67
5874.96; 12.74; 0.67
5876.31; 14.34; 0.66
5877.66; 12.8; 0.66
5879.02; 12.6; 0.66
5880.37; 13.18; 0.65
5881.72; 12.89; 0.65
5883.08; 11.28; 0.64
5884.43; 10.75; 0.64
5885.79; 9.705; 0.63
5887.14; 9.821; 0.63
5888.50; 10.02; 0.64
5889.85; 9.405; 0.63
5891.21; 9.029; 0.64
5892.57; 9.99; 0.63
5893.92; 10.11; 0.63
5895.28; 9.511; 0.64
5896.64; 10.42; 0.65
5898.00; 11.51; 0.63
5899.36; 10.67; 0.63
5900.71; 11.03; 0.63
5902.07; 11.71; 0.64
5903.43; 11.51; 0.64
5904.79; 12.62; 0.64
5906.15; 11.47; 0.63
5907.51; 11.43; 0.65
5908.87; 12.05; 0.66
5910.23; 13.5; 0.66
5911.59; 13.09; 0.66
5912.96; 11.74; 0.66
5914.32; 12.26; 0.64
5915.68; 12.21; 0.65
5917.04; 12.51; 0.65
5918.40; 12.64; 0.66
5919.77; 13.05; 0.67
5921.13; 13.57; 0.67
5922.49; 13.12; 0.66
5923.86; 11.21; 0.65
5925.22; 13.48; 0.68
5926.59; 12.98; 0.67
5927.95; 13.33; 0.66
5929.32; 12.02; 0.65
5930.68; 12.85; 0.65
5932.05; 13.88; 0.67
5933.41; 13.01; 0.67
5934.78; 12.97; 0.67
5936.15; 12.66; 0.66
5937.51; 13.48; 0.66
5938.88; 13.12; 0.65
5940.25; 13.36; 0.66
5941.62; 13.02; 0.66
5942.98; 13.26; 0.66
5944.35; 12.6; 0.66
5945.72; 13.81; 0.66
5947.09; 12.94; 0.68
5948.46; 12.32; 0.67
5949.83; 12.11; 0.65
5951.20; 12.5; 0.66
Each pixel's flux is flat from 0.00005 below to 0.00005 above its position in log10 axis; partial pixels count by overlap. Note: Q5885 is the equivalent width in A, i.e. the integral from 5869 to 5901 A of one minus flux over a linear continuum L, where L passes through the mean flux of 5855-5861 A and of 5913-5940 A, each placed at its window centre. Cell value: 3.7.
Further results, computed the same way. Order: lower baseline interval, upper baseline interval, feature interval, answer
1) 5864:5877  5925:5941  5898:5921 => 1.5 A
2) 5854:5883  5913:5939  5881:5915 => 4.5 A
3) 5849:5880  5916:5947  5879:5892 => 2.1 A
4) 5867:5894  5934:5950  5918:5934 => -0.4 A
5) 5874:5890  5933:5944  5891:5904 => 1.6 A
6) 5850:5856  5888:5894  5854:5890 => -3.2 A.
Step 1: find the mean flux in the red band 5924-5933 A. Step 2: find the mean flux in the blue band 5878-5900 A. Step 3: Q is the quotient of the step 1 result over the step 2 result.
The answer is 1.2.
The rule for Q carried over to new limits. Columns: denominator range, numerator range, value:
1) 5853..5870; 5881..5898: 0.82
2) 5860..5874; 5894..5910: 0.90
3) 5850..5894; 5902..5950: 1.06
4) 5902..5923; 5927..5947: 1.05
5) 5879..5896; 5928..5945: 1.23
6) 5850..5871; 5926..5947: 1.04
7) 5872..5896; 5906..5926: 1.10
